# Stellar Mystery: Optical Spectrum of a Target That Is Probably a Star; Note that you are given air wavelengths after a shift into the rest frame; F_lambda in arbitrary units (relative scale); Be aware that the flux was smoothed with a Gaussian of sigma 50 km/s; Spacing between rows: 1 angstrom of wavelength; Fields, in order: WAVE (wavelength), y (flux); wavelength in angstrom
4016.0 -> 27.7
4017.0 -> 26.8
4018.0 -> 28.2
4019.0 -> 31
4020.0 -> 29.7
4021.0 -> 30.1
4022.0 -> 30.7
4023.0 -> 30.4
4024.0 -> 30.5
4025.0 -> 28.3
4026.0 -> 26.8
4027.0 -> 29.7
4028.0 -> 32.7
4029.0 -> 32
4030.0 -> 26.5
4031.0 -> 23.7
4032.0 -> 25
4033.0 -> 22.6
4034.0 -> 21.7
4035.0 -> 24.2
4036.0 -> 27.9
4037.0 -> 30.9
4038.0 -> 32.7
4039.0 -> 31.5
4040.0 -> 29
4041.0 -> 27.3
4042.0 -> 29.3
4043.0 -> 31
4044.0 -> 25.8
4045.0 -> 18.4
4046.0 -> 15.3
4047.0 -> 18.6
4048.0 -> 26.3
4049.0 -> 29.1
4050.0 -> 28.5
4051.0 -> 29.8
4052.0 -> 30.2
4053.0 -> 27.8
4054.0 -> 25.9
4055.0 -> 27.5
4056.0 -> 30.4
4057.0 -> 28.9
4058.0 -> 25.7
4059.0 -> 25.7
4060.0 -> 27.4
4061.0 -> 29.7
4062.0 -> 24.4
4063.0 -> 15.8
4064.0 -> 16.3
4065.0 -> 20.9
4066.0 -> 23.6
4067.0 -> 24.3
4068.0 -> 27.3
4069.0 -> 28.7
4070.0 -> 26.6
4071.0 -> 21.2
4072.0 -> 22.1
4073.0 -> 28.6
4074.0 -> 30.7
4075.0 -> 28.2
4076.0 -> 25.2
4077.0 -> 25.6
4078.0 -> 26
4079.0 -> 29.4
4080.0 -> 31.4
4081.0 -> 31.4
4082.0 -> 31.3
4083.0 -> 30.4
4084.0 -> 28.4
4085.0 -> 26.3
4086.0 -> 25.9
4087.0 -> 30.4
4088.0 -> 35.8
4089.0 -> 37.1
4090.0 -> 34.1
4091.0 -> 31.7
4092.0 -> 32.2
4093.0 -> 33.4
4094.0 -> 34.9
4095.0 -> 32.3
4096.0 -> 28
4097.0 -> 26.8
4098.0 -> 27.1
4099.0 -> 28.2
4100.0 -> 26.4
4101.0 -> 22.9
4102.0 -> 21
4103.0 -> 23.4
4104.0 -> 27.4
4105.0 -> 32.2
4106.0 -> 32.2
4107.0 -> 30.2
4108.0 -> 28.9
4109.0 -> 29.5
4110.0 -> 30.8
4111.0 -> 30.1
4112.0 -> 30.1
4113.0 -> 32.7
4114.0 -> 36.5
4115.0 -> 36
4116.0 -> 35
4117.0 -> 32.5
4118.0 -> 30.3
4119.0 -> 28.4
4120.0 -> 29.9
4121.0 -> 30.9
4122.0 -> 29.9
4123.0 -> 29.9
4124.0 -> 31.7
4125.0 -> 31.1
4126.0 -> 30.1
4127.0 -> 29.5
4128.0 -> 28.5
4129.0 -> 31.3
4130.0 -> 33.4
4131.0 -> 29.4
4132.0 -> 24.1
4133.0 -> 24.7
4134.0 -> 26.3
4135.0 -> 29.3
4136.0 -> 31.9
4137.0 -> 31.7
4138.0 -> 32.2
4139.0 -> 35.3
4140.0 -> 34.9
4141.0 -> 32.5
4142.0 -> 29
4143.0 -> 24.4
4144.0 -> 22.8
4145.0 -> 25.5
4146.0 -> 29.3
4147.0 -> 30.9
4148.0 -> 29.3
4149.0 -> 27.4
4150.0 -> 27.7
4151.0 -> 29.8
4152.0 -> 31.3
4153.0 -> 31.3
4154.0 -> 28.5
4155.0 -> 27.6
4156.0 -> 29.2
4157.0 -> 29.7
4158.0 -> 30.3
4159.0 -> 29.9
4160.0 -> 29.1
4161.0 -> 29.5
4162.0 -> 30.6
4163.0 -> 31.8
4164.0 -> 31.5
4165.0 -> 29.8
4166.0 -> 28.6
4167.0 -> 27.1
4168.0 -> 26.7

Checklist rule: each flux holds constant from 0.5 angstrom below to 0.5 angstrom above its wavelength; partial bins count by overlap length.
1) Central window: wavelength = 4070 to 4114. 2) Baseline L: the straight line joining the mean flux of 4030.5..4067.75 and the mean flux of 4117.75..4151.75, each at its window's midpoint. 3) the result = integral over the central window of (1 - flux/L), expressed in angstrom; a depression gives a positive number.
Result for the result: -2.42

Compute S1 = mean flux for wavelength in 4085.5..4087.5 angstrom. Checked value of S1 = 28.1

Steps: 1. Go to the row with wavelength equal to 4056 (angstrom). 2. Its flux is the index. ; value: 30.4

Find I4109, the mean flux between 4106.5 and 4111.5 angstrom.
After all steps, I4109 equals 29.9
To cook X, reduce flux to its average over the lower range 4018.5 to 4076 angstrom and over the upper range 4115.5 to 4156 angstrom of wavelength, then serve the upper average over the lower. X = 1.1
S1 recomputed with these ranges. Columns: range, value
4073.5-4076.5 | 28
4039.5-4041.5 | 28.1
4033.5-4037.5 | 26.2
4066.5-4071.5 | 25.6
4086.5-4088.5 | 33.1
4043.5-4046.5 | 19.8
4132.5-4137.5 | 28.8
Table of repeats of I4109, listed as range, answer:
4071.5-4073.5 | 25.4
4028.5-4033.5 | 26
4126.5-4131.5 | 30.4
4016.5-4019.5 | 28.7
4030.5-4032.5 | 24.4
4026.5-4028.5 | 31.2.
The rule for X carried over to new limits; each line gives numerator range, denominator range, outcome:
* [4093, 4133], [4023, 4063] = 1.10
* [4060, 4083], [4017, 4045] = 0.92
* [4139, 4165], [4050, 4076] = 1.14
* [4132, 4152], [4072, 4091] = 0.98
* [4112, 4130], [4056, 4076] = 1.25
